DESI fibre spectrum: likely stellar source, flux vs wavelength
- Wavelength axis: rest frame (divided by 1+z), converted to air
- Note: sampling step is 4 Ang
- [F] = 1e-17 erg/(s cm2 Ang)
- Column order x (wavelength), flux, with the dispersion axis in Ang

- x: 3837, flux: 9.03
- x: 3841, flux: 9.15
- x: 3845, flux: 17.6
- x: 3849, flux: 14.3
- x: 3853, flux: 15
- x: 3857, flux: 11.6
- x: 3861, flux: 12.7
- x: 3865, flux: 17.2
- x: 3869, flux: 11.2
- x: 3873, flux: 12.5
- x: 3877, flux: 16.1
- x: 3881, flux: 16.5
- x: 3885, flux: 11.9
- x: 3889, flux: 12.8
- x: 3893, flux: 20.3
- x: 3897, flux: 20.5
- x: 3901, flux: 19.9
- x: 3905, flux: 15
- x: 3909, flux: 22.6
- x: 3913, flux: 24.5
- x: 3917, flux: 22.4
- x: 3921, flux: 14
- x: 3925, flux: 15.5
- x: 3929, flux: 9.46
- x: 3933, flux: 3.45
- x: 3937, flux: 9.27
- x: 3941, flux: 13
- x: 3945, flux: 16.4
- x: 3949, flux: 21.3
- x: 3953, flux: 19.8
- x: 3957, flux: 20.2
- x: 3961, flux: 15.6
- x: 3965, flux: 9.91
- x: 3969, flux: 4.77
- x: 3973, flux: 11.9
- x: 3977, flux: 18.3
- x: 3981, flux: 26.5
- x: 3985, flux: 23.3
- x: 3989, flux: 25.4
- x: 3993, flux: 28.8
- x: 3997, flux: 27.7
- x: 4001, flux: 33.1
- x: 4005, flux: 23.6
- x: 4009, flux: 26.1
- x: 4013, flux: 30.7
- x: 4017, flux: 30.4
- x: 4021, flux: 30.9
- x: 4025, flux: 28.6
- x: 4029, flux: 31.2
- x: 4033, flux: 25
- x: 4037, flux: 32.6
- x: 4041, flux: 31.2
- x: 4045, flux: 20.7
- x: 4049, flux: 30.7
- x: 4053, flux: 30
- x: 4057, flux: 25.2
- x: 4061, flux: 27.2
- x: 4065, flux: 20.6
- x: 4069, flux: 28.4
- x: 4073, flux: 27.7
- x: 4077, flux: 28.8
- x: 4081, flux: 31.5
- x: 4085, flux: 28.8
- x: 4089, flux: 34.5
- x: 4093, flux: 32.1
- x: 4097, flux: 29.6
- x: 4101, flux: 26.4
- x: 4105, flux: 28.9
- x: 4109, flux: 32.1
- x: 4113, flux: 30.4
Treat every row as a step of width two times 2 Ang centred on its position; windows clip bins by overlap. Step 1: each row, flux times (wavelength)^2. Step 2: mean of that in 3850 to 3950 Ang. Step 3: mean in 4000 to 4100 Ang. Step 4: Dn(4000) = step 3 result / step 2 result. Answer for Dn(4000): 2.02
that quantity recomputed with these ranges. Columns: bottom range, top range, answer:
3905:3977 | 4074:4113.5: 2.17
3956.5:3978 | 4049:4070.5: 2.19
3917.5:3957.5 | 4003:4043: 2.11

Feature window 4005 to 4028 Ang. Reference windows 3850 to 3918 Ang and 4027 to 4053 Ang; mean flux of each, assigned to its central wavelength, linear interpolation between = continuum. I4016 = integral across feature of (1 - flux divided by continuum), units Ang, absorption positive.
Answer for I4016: -1.8 Ang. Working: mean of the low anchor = 16.5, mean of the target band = 28.9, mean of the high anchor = 28.7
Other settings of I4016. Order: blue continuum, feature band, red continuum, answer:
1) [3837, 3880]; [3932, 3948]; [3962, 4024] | 6.53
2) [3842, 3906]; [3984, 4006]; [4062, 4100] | -3.80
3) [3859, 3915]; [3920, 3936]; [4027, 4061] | 7.58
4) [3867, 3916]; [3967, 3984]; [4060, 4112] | 4.98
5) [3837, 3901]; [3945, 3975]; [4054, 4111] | 8.14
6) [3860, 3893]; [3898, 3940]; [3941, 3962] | 1.72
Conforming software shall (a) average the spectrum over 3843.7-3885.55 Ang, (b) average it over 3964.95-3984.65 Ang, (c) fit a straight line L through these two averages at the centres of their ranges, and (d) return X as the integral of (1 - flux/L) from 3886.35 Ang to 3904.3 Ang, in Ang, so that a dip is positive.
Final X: -4.0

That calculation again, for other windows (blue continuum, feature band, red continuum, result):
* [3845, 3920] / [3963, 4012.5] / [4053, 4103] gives 2.76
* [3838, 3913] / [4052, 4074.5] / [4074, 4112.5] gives 1.49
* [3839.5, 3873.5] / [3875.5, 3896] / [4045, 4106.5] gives -0.22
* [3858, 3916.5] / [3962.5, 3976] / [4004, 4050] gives 7.92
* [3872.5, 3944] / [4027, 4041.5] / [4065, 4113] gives -2.61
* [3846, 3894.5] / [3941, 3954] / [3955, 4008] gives 0.47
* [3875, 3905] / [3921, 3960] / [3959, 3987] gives 4.41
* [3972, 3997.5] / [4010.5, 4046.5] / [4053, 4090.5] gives -4.82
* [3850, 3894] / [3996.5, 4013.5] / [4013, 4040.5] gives -0.23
